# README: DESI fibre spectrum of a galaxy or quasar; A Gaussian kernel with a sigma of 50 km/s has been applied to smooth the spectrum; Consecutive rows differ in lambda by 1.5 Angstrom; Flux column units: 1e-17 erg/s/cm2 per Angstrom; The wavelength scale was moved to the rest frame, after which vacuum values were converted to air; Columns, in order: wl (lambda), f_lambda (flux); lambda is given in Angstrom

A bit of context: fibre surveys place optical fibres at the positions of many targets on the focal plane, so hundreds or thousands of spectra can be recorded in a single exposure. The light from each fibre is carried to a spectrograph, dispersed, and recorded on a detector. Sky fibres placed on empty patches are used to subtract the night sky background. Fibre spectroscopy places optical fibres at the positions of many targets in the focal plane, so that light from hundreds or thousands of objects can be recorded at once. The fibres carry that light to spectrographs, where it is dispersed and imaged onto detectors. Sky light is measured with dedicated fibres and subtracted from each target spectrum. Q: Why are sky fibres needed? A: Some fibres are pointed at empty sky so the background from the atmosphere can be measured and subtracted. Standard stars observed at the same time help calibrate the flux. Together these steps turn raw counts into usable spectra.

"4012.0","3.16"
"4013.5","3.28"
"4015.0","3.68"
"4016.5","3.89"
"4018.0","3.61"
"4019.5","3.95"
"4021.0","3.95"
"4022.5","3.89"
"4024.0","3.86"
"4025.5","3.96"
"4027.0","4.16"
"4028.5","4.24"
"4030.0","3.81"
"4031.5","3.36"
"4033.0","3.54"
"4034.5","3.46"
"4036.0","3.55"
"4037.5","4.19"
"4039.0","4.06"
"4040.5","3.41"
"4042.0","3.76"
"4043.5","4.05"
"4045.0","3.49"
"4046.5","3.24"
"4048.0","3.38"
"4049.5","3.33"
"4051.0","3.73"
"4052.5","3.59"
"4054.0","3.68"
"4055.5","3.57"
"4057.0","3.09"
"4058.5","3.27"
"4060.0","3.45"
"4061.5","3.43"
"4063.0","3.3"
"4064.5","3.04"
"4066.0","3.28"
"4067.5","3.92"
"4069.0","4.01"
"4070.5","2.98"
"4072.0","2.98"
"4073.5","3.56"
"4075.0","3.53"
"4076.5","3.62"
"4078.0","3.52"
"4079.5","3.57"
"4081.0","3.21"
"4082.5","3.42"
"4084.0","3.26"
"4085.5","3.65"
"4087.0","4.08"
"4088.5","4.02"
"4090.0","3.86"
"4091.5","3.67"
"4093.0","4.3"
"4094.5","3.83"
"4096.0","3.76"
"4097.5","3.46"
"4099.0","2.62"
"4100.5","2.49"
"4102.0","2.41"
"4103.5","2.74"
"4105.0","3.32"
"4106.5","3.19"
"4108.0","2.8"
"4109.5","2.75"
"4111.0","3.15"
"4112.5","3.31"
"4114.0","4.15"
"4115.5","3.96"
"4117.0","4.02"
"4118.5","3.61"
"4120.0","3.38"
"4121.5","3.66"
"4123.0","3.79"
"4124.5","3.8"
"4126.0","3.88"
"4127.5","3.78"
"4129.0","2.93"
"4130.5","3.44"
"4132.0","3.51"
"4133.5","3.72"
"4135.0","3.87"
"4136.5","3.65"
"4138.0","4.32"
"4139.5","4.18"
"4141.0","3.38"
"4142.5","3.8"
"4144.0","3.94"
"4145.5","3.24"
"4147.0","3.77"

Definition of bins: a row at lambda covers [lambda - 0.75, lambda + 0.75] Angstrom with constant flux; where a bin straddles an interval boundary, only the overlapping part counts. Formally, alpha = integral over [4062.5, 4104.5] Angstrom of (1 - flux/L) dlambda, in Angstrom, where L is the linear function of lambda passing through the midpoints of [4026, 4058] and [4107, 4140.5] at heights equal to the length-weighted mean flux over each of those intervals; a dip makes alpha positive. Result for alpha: 2.3 Angstrom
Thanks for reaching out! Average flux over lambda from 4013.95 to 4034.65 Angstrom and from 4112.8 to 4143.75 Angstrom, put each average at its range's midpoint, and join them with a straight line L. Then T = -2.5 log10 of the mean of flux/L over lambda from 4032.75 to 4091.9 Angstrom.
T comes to 0.072 mag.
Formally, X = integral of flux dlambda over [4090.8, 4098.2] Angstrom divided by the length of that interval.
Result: 3.81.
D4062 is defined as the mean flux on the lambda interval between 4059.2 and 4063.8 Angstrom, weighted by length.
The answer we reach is 3.39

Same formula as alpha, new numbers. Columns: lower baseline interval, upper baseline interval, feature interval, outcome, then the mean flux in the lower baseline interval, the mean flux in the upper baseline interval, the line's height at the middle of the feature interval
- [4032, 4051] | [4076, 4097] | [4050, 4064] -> 0.8 Angstrom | 3.62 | 3.7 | 3.65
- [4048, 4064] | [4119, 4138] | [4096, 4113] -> 2.9 Angstrom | 3.43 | 3.65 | 3.58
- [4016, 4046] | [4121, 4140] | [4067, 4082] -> 1.2 Angstrom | 3.8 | 3.73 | 3.77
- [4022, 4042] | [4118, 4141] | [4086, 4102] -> 0.8 Angstrom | 3.8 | 3.69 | 3.73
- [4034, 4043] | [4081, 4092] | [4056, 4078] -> 1.8 Angstrom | 3.75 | 3.68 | 3.71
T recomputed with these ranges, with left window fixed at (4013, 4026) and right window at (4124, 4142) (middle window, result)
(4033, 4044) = 0.00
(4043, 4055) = 0.06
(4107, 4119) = 0.08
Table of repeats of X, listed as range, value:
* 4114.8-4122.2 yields 3.72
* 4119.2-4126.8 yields 3.7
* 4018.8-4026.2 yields 3.92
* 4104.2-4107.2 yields 3.25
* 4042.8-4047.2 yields 3.59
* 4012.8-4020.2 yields 3.68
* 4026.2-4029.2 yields 4.2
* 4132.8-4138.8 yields 3.89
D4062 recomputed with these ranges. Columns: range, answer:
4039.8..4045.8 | 3.68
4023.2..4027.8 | 3.99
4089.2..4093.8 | 3.94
